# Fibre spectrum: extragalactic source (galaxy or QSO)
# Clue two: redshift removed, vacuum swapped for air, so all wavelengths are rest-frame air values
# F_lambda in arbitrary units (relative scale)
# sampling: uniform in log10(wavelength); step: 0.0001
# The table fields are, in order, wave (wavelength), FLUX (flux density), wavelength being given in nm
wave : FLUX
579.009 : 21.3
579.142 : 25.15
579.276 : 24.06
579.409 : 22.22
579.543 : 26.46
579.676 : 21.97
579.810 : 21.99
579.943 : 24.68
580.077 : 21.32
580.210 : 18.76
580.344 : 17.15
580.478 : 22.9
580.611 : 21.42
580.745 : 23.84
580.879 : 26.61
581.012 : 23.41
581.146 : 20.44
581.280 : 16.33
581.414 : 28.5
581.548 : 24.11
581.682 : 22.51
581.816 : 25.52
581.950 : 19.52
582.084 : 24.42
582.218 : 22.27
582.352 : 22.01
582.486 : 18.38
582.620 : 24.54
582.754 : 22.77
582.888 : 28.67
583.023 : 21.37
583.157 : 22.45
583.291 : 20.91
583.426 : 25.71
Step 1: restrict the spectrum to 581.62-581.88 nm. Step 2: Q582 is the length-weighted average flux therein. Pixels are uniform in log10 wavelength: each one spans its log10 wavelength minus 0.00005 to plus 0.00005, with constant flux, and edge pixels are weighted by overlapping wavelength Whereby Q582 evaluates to 24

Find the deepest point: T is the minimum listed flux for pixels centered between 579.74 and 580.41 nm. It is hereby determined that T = 17.15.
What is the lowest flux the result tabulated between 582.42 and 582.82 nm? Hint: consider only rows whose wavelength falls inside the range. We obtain 18.38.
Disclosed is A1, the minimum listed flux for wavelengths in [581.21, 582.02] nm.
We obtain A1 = 16.33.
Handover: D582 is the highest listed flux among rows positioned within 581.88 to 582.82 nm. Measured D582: 24.54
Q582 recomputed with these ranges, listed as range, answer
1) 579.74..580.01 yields 23.3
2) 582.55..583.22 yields 23.9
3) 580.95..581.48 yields 22.1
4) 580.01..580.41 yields 19.1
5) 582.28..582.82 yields 21.9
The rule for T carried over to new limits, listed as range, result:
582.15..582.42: 22.01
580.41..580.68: 21.42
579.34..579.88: 21.97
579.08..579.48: 22.22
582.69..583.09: 21.37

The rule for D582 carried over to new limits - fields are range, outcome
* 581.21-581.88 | 28.5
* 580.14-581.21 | 26.61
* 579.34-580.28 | 26.46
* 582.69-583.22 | 28.67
